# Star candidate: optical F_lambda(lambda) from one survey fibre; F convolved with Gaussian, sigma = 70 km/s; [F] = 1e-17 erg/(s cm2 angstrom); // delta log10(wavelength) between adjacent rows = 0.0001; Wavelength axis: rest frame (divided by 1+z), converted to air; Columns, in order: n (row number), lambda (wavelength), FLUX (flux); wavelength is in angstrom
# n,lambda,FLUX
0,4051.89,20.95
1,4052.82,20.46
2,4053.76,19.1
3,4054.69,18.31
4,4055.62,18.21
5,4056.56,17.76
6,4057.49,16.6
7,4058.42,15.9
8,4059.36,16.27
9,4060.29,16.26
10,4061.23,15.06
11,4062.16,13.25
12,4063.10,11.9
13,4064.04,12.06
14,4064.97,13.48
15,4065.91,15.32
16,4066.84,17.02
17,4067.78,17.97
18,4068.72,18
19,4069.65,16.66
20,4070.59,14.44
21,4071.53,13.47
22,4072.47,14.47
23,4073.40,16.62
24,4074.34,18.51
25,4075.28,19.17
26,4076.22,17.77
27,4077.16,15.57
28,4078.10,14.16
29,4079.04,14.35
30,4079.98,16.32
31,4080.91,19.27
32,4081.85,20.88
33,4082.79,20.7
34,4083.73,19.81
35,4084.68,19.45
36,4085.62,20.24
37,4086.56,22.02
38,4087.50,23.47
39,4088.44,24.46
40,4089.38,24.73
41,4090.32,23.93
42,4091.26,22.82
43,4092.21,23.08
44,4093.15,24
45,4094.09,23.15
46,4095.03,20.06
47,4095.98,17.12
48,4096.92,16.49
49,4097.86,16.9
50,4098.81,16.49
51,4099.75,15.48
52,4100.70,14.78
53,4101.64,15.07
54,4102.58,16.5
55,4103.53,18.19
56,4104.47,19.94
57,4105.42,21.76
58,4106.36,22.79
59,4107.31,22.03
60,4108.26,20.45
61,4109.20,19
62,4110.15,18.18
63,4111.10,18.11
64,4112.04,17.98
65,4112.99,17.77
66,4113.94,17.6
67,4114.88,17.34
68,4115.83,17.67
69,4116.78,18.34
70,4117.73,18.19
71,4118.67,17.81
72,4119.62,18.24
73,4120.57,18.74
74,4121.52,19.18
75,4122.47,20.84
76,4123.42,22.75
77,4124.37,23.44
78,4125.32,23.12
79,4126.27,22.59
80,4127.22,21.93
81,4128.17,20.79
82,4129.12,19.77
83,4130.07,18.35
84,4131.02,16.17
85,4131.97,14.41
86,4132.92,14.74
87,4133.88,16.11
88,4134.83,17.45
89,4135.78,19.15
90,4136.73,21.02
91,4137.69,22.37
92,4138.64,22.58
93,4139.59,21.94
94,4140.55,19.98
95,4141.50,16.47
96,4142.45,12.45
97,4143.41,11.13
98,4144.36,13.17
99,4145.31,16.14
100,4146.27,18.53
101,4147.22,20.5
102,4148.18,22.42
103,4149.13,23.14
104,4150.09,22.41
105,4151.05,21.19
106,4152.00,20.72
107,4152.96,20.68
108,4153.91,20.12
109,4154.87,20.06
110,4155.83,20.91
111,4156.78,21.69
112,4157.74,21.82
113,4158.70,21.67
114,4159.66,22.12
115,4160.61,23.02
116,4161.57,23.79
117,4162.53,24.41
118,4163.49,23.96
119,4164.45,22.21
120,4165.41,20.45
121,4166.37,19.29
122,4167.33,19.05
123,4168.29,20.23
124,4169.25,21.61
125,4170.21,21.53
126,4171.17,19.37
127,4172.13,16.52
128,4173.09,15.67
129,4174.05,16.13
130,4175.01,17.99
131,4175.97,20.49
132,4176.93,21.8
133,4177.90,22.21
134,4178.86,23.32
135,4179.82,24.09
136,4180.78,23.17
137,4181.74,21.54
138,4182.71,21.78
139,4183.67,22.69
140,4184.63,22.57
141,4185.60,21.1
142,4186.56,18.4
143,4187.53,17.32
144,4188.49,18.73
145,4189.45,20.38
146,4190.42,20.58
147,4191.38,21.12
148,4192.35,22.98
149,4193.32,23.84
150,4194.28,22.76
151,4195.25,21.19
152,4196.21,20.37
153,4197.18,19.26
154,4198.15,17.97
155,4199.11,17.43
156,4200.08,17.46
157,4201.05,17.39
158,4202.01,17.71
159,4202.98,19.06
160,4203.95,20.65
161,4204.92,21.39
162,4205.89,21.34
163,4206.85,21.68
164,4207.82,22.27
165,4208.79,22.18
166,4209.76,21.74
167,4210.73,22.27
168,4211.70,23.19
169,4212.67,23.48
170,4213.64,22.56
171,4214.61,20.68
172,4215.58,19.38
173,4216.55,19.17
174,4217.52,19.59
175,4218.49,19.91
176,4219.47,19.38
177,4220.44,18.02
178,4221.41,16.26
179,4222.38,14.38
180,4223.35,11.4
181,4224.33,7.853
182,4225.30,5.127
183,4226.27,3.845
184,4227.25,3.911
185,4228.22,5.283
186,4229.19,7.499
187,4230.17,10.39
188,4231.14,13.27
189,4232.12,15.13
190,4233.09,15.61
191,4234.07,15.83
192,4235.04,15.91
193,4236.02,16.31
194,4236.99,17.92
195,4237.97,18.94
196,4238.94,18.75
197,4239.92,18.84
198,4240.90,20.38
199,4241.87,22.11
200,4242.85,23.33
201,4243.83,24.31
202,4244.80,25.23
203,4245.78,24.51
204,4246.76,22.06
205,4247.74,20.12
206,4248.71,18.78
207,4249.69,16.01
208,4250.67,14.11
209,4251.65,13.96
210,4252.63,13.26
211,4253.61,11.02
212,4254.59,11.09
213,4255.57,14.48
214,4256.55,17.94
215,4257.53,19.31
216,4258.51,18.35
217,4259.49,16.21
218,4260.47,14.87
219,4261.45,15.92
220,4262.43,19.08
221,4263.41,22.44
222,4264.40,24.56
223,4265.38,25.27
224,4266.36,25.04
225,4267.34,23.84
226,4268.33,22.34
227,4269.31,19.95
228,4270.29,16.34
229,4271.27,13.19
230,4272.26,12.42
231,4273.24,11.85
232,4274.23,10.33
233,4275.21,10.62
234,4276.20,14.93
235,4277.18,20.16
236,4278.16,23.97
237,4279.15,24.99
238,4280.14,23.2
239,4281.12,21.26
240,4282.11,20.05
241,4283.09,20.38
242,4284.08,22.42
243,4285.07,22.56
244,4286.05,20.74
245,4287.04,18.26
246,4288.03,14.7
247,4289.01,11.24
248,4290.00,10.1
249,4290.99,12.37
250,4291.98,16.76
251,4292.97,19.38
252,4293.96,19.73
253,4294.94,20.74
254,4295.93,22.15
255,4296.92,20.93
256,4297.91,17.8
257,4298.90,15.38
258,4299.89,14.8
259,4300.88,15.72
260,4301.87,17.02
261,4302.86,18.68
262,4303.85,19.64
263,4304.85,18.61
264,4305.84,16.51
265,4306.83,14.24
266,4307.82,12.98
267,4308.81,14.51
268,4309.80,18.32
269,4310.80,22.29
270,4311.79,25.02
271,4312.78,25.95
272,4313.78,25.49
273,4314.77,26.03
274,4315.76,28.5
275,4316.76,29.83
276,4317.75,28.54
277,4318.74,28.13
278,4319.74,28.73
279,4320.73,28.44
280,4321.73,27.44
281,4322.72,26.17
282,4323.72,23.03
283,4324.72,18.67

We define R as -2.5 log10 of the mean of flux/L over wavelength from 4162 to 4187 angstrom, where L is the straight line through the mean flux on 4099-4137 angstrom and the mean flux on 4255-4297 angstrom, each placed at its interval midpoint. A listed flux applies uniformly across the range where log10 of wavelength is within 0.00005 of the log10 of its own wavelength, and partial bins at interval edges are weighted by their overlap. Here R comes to -0.12 mag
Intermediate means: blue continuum 18.8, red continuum 18.5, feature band 20.8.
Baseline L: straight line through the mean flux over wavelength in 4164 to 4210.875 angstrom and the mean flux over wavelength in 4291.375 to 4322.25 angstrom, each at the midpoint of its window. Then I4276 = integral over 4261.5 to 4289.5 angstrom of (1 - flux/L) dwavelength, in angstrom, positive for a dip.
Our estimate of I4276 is 2.55 angstrom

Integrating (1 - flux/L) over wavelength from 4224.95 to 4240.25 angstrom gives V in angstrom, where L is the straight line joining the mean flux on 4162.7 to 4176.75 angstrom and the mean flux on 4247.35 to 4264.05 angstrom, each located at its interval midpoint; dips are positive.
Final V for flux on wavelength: 4.0 angstrom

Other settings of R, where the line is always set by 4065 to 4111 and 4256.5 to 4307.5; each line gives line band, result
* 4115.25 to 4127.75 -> -0.09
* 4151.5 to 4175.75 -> -0.11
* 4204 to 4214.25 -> -0.20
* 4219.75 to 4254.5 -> 0.19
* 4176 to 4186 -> -0.20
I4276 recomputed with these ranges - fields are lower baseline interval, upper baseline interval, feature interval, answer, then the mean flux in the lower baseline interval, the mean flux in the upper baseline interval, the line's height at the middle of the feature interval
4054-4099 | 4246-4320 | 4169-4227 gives -2.5 angstrom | 18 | 18.9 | 18.5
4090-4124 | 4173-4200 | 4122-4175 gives 0.1 angstrom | 19.1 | 20.6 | 19.9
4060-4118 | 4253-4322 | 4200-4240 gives 4.7 angstrom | 18.2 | 19.3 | 19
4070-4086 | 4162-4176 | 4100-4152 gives -0.7 angstrom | 17.3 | 19.9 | 18.7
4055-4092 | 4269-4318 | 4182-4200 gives -2.2 angstrom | 17.7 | 18.8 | 18.3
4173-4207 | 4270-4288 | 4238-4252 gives -0.9 angstrom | 20.4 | 18.1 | 19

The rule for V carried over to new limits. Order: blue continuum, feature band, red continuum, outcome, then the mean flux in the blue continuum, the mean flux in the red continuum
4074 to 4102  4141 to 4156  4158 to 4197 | 1.3 angstrom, 19.4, 21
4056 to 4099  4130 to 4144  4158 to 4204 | 1.4 angstrom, 18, 20.6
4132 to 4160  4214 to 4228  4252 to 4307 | 3.3 angstrom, 19.3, 17.9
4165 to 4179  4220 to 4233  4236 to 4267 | 6.0 angstrom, 19.6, 19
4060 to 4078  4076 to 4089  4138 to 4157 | -2.4 angstrom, 15.6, 19.3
